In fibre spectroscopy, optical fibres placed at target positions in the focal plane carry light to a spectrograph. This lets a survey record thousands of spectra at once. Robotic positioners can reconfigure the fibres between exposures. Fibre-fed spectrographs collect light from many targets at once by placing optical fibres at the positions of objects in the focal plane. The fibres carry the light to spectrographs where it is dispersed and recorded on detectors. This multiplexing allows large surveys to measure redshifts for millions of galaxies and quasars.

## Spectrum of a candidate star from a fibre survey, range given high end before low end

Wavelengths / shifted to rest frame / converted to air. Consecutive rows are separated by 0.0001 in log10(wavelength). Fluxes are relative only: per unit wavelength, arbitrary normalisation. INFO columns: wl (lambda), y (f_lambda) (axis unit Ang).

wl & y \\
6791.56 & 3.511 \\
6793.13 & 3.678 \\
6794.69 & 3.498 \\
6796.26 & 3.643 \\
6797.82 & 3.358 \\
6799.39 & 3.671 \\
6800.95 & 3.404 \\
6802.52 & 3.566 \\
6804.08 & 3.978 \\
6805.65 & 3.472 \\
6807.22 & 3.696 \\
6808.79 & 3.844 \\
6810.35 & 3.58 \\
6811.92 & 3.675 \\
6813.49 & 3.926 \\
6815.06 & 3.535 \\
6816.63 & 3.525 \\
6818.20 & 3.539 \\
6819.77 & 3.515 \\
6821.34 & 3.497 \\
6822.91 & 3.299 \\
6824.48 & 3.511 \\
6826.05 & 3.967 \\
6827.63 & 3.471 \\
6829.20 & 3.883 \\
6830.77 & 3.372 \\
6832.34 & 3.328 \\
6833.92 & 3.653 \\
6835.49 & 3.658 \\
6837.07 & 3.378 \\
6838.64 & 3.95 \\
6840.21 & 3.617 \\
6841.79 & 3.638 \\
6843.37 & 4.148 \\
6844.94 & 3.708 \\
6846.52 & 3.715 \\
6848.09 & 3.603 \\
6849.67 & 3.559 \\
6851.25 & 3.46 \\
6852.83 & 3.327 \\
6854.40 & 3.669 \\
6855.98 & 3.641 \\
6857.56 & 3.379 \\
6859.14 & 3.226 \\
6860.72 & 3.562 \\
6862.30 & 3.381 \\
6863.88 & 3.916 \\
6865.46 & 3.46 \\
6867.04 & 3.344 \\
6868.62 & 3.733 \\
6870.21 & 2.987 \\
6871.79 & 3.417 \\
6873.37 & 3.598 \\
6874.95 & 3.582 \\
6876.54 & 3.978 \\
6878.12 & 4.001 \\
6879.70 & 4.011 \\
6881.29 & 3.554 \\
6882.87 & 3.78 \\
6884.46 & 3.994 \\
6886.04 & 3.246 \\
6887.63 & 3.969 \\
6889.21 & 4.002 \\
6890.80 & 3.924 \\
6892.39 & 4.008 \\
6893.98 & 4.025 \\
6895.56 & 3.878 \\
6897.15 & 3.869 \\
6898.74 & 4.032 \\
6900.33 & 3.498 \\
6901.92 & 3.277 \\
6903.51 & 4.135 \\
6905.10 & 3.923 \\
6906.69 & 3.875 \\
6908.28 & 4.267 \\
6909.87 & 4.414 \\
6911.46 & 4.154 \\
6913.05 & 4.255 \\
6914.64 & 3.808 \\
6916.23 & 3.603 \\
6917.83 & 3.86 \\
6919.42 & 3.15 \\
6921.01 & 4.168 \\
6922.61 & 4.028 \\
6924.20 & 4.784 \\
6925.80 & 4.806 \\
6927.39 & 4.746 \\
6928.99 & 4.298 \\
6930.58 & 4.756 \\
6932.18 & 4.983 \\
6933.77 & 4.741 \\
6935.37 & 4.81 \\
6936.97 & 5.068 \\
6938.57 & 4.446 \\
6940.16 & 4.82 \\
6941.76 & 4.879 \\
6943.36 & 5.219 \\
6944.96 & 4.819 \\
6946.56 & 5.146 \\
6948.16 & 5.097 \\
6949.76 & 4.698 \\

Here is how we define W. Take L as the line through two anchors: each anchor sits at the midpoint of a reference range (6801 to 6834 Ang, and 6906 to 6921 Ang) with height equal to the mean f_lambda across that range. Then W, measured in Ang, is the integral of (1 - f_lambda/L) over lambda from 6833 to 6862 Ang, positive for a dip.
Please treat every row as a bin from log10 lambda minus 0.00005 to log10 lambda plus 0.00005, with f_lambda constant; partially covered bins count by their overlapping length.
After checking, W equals 0.9 Ang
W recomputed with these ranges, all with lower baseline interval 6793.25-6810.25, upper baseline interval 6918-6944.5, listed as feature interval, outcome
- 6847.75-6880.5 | 4.2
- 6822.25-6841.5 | 1.2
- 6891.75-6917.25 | 2.6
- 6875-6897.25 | 2.0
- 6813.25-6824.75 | 0.7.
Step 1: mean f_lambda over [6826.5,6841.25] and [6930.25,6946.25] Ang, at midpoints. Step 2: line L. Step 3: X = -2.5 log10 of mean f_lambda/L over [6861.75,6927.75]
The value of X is 0.13 mag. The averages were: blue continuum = 3.6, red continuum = 4.86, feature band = 3.86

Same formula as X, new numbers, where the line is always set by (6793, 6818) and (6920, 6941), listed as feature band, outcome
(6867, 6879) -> 0.161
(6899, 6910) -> 0.141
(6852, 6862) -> 0.167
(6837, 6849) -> 0.053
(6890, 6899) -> 0.104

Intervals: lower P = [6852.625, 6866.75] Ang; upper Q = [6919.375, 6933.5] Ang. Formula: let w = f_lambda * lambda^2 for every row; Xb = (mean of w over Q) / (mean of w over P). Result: 1.31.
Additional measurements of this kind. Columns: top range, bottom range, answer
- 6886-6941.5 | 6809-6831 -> 1.19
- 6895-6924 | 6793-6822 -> 1.12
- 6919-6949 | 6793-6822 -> 1.35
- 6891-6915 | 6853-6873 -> 1.15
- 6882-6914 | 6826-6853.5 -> 1.10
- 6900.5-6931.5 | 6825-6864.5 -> 1.16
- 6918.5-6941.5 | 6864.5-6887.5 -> 1.27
